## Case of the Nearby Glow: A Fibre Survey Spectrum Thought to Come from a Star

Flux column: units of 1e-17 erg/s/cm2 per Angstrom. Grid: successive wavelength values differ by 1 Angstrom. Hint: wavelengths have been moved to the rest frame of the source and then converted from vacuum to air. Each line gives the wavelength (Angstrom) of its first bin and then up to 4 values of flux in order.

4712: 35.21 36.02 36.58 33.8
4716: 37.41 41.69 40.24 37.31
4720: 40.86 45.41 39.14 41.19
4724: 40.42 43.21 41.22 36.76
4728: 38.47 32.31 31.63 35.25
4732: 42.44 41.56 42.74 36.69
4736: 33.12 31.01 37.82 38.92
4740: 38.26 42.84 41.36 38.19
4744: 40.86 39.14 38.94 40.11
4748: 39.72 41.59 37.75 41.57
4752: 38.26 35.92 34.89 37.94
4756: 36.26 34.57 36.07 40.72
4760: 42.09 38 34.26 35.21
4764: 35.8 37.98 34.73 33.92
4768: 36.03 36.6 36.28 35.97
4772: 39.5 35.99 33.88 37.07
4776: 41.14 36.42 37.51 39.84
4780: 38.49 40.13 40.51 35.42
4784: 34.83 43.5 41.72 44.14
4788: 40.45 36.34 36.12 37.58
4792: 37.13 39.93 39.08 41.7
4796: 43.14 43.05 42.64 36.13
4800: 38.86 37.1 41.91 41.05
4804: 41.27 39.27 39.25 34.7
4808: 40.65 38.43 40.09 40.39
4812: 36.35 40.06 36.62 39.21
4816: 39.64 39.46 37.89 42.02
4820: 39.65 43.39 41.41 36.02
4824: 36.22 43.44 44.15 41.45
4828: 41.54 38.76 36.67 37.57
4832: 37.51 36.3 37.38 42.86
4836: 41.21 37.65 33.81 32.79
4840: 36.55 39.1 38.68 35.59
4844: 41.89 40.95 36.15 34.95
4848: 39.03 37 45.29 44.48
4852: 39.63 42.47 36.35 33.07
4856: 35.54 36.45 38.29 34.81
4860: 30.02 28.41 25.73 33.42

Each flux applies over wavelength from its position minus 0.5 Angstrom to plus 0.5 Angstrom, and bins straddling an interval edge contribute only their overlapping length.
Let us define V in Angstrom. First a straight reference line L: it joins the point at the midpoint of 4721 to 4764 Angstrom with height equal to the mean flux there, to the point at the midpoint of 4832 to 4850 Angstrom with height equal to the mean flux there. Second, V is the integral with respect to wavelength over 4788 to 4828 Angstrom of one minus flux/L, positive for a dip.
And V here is -1.6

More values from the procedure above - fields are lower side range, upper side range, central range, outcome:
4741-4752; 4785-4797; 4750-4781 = 2.2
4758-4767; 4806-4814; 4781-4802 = -0.9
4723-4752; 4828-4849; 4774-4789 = -0.3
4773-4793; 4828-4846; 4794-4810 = -0.7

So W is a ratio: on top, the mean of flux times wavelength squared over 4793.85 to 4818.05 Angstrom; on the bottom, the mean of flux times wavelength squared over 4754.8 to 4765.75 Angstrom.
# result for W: 1.09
